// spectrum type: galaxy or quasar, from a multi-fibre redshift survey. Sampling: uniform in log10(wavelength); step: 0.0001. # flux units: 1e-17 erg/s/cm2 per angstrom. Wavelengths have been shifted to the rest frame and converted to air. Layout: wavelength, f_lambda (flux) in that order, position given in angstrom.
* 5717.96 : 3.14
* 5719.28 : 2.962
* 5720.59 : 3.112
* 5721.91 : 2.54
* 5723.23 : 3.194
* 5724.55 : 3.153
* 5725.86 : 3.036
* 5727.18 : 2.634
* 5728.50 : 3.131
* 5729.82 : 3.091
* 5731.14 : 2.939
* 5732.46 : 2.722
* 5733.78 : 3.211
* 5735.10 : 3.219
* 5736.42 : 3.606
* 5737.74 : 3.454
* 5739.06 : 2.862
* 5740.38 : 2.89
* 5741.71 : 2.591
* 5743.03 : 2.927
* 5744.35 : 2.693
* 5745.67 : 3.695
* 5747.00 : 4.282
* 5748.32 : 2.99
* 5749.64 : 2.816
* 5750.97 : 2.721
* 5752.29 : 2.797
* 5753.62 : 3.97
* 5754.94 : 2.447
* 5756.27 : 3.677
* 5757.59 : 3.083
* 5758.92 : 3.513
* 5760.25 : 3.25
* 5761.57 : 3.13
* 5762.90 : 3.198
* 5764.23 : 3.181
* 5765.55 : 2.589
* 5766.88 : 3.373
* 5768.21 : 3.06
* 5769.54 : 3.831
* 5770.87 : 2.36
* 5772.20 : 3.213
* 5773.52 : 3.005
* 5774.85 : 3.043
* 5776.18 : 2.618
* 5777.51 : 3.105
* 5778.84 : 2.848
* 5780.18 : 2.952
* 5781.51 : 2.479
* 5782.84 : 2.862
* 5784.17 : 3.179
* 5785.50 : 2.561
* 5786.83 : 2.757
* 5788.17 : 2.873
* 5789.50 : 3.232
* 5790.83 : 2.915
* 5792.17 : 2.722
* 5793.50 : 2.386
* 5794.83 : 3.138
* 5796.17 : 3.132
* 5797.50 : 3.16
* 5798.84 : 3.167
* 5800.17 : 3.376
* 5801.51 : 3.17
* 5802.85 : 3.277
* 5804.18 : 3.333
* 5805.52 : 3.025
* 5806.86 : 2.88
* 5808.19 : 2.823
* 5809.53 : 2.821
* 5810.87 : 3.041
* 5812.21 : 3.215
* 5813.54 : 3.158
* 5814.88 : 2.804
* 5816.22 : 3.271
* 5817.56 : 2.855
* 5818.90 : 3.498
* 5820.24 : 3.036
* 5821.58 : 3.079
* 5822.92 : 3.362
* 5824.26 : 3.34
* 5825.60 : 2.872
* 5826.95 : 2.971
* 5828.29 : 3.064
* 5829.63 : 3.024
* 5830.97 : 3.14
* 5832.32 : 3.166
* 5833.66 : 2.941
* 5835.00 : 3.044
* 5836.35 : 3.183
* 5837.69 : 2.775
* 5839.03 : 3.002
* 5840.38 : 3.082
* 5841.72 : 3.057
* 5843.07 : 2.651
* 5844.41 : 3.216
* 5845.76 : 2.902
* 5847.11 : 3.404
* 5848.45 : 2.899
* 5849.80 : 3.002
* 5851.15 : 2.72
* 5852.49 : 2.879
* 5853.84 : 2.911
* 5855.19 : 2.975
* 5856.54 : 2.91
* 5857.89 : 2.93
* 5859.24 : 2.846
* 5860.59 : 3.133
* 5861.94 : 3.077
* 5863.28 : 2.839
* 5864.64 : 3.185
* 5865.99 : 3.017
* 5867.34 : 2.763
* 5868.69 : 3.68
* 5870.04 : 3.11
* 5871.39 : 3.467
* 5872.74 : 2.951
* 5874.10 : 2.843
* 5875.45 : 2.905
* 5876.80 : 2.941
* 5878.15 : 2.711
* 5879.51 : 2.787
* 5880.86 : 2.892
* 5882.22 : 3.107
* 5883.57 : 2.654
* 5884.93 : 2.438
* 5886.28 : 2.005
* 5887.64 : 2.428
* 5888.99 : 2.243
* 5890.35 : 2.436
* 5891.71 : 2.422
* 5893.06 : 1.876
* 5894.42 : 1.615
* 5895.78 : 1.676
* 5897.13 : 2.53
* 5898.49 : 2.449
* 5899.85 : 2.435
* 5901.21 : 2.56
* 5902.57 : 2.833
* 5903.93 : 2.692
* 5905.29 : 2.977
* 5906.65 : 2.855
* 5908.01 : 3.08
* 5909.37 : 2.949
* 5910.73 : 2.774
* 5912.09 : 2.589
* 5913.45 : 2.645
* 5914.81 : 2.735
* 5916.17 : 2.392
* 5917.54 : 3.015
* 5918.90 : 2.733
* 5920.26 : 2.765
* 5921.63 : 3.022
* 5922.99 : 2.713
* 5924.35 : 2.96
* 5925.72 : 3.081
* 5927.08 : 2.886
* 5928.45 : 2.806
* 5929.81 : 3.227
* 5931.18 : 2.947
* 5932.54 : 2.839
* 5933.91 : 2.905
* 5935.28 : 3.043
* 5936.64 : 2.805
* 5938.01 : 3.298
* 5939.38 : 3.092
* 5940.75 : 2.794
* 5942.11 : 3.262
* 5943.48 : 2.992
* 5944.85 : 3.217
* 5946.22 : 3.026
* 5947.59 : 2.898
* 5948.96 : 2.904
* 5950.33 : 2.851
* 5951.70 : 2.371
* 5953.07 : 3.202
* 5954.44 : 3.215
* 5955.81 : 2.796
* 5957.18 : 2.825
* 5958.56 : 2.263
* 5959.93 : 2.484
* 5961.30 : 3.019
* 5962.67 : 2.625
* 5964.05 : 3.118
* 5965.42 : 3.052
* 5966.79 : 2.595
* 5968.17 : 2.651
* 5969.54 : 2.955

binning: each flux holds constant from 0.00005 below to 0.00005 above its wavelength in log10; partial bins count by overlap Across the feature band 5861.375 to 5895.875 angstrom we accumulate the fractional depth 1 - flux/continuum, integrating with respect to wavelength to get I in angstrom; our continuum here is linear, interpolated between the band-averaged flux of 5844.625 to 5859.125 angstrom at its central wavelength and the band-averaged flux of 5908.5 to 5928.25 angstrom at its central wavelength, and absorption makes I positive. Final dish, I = 2.2 angstrom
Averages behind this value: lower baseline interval 2.96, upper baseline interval 2.81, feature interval 2.71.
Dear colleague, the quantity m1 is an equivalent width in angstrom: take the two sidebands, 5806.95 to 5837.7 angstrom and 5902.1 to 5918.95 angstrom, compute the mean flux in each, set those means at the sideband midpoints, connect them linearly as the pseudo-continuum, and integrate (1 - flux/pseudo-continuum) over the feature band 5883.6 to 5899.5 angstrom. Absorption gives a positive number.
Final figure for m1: 3.5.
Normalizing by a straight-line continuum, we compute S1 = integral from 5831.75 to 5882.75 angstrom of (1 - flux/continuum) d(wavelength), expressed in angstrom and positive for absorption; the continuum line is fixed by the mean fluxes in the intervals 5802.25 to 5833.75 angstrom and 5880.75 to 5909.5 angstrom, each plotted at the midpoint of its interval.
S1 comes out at -4.0 angstrom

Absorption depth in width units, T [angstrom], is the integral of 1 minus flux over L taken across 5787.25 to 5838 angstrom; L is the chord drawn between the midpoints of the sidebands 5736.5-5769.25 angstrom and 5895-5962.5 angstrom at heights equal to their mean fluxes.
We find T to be -0.4 angstrom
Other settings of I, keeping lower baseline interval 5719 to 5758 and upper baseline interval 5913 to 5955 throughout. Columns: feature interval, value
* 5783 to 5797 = 0.7 angstrom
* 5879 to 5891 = 1.7 angstrom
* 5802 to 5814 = -0.1 angstrom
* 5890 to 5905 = 3.1 angstrom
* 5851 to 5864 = 0.2 angstrom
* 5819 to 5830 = -0.4 angstrom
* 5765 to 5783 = 0.6 angstrom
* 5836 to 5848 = -0.1 angstrom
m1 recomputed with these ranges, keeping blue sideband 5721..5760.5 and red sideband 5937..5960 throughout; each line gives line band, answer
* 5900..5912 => 0.6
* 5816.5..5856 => -0.2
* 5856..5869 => -0.1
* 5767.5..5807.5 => 0.9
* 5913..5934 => 0.6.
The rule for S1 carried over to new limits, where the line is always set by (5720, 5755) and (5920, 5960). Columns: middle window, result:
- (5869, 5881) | -0.04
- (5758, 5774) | -0.47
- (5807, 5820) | -0.12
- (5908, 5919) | 0.72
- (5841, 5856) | 0.14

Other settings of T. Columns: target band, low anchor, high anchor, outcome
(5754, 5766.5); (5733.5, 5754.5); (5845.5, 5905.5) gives -0.1 angstrom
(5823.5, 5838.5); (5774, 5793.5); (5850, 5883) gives -0.6 angstrom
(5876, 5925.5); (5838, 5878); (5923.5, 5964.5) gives 5.8 angstrom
